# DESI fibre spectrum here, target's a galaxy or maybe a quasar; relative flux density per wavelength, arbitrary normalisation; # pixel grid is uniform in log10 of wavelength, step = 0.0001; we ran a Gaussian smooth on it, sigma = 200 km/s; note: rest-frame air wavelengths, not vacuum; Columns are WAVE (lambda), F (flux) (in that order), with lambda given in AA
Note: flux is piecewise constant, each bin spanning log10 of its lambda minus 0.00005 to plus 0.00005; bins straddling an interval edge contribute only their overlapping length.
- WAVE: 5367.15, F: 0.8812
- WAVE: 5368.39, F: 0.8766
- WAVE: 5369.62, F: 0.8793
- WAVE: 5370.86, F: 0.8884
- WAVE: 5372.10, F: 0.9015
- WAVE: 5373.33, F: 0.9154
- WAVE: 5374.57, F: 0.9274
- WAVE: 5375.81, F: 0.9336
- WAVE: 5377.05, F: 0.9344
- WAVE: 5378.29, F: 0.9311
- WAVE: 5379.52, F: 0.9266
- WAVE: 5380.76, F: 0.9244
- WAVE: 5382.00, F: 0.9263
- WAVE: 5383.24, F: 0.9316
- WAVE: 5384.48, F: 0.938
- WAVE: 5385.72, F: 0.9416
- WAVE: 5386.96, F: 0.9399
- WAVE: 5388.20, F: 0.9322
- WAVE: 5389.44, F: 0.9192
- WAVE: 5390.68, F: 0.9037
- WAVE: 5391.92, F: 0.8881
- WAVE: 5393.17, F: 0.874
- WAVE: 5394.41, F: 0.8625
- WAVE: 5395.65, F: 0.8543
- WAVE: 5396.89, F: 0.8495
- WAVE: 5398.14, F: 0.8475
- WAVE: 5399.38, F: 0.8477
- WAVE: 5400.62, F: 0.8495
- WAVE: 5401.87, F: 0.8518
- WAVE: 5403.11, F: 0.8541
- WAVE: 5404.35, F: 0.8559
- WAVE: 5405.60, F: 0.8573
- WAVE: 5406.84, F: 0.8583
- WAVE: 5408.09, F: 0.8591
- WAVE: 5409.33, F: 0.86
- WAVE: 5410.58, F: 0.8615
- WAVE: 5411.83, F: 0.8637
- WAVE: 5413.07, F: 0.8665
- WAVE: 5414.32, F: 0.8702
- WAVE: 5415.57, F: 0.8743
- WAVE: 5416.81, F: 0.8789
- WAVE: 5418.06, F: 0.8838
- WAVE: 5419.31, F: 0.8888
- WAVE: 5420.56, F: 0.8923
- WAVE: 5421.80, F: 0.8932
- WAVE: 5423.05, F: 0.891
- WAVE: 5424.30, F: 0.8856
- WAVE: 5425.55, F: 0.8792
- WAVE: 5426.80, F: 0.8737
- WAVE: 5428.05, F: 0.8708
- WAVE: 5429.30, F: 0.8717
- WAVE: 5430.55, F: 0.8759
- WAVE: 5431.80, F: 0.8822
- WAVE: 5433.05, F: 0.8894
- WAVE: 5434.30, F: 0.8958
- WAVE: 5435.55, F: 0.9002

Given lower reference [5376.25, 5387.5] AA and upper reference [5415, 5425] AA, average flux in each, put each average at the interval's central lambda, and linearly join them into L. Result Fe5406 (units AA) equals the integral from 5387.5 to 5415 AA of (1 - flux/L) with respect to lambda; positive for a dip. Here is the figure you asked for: 1.3 AA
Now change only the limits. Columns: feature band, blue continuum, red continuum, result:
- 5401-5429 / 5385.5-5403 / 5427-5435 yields 0.31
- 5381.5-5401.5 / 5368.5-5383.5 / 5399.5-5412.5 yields -0.16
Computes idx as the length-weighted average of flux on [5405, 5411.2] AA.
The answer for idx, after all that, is 0.859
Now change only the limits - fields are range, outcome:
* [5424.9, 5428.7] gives 0.874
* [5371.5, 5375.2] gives 0.915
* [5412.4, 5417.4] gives 0.874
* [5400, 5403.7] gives 0.852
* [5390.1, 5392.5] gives 0.896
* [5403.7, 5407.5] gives 0.857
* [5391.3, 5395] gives 0.874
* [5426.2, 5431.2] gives 0.873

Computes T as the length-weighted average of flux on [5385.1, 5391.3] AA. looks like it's 0.928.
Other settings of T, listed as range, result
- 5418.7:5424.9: 0.891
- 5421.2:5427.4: 0.884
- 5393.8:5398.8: 0.854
